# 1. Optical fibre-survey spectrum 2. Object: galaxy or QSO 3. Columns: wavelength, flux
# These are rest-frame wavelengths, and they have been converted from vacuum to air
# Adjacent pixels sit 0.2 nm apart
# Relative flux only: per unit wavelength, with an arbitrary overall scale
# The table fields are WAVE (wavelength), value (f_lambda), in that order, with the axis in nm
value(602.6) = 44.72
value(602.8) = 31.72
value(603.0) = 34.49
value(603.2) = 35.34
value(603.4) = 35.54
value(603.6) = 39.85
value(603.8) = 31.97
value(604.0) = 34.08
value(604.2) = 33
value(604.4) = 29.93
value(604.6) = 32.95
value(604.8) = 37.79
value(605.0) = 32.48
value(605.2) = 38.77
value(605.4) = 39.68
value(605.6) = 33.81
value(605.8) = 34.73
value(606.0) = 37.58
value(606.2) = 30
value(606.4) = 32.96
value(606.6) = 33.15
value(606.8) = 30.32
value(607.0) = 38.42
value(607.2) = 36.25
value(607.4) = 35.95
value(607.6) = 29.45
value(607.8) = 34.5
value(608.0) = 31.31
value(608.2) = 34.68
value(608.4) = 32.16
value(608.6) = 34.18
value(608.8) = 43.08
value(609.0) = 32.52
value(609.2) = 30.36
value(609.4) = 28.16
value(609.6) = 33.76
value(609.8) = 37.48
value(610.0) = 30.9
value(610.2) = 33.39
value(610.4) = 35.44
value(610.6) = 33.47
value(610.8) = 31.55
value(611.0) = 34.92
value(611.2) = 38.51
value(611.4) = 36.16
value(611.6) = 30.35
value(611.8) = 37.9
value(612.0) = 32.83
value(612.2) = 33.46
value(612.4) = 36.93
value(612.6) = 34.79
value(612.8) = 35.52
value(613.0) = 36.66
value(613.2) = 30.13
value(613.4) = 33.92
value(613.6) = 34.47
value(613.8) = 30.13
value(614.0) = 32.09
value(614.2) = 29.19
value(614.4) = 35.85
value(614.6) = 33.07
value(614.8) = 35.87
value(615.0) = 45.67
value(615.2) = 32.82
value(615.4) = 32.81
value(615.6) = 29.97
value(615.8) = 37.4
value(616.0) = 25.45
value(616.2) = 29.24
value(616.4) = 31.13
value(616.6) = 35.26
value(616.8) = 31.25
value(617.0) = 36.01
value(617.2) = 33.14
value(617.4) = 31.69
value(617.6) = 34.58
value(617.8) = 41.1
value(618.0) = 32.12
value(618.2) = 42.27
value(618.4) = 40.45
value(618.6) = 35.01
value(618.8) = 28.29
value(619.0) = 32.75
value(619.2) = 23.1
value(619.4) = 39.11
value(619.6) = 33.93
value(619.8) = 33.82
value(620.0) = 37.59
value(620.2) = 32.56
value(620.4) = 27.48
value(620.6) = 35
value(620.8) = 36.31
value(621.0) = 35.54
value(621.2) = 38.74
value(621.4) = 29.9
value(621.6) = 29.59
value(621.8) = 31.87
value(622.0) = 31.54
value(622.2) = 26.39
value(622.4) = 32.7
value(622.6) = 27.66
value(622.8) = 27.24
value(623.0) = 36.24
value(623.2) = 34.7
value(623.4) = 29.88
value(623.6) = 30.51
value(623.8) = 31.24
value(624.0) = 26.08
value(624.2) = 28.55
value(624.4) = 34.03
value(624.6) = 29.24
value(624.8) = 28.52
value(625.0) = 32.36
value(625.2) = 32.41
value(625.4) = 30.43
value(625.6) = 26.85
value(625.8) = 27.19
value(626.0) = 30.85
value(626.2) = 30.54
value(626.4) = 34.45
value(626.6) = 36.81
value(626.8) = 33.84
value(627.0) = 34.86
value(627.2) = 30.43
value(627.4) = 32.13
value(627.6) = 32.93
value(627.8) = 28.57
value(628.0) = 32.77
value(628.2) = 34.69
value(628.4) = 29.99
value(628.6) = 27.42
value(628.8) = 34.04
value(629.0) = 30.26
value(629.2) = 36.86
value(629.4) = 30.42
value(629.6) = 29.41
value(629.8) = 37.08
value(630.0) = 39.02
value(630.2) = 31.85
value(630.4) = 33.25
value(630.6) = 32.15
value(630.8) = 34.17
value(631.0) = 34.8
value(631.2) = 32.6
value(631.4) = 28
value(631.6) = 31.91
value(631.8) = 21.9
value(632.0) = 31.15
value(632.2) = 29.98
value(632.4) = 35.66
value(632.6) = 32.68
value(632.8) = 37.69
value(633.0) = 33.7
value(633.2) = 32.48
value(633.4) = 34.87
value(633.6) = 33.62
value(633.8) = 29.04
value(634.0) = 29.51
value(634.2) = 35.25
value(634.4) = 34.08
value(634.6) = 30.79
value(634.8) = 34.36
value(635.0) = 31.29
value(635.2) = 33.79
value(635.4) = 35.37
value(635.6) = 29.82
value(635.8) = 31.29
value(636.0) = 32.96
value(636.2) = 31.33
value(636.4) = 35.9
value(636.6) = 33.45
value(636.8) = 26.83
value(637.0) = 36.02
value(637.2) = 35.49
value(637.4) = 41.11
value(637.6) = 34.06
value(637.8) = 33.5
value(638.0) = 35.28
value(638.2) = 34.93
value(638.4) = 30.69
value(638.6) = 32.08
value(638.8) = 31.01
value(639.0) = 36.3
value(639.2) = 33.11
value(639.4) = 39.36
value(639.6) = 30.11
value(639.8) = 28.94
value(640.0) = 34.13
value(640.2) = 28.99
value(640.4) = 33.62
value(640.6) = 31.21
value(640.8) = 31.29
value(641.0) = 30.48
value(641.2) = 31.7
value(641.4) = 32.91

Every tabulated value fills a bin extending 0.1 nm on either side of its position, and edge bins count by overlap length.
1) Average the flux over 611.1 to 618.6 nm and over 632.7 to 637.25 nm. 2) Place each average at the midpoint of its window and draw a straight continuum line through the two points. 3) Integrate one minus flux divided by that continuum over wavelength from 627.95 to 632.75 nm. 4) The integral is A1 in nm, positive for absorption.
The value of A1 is 0.154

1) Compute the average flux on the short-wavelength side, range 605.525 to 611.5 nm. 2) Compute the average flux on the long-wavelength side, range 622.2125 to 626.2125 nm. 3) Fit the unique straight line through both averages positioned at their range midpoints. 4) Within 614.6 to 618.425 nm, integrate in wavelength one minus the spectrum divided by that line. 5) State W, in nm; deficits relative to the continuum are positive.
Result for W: -0.287 nm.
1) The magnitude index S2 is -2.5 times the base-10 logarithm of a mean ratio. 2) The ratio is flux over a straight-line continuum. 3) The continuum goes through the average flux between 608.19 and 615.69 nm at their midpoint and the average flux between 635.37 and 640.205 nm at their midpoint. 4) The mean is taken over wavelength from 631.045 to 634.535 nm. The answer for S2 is 0.05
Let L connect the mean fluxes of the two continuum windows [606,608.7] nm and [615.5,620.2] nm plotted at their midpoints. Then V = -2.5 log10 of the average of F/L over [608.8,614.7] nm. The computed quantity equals -0.01 mag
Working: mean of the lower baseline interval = 33.5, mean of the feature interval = 33.7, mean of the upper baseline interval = 33.7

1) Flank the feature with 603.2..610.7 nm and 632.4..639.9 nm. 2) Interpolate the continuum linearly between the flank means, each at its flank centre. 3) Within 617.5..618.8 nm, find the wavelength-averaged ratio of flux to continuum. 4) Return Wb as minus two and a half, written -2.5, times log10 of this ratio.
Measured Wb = -0.09 mag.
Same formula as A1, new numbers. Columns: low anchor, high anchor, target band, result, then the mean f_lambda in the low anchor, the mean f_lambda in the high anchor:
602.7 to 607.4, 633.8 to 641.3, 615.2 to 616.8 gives 0.11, 34.6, 32.9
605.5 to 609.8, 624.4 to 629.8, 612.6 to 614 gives -0.01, 33.8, 31.6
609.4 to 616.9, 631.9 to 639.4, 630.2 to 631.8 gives 0.08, 33.7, 33.3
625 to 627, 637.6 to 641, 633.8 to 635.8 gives 0.00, 31.7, 32.8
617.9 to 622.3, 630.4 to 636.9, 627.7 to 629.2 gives 0.05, 33.3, 32.3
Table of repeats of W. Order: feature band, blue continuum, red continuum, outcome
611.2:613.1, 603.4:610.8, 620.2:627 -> -0.11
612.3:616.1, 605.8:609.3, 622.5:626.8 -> -0.13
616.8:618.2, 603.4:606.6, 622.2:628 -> -0.11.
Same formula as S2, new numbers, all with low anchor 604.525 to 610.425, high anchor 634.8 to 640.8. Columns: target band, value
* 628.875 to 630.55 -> -0.002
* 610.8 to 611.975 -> -0.031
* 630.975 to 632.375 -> 0.112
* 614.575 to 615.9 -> -0.049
